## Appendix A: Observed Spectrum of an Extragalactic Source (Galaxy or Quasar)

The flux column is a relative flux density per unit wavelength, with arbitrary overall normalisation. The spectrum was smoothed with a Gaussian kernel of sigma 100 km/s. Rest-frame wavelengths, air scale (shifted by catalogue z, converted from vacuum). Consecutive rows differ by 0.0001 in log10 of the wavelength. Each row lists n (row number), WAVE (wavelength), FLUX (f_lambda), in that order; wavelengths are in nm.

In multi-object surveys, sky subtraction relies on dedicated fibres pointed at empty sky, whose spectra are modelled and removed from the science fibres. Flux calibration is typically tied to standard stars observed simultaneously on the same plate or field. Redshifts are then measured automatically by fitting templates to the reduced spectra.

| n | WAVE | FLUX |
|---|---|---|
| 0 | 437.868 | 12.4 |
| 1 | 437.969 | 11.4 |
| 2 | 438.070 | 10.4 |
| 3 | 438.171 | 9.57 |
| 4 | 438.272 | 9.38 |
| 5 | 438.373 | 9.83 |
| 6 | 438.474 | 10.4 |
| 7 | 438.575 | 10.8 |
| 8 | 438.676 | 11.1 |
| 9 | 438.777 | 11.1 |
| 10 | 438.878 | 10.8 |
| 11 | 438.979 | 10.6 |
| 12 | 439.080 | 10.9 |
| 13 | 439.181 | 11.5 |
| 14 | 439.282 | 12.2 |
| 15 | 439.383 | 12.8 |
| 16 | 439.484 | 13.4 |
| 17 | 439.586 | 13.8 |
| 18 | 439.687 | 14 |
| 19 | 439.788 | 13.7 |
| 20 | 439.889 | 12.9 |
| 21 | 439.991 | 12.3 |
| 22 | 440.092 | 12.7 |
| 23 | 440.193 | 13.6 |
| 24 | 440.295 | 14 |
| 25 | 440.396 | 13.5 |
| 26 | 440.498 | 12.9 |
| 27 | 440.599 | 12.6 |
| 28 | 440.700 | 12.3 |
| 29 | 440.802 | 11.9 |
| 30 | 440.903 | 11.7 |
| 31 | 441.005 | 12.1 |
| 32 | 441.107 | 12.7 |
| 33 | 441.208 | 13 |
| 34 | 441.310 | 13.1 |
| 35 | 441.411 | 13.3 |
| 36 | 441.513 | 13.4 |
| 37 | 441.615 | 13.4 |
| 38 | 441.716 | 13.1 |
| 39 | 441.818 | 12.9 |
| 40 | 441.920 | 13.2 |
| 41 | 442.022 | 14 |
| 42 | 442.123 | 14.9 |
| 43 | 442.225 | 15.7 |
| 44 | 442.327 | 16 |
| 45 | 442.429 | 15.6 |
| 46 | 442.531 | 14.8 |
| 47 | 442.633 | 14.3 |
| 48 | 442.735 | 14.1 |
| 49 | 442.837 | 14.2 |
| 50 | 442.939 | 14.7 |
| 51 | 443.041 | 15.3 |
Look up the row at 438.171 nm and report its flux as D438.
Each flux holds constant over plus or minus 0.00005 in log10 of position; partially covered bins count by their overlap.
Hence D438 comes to 9.57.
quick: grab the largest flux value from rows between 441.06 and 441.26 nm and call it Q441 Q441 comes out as 13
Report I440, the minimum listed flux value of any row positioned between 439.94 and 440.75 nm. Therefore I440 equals 12.3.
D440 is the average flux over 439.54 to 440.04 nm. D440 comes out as 13.3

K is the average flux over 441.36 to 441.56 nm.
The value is 13.4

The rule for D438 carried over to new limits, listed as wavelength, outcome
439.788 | 13.7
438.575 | 10.8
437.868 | 12.4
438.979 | 10.6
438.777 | 11.1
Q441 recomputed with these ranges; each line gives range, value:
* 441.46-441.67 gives 13.4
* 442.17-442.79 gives 16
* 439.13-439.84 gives 14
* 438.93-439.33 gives 12.2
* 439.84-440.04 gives 12.9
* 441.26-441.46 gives 13.3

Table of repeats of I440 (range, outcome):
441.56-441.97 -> 12.9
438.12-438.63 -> 9.38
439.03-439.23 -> 10.9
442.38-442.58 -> 14.8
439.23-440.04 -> 12.2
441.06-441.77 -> 12.7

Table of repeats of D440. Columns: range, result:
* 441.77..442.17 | 13.8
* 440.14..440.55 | 13.5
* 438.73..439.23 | 11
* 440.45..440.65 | 12.8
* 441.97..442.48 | 15.2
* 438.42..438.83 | 10.8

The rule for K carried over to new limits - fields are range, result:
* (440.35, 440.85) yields 12.6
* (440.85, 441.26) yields 12.4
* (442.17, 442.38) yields 15.8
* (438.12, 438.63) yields 10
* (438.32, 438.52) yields 10.1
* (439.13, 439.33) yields 11.9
